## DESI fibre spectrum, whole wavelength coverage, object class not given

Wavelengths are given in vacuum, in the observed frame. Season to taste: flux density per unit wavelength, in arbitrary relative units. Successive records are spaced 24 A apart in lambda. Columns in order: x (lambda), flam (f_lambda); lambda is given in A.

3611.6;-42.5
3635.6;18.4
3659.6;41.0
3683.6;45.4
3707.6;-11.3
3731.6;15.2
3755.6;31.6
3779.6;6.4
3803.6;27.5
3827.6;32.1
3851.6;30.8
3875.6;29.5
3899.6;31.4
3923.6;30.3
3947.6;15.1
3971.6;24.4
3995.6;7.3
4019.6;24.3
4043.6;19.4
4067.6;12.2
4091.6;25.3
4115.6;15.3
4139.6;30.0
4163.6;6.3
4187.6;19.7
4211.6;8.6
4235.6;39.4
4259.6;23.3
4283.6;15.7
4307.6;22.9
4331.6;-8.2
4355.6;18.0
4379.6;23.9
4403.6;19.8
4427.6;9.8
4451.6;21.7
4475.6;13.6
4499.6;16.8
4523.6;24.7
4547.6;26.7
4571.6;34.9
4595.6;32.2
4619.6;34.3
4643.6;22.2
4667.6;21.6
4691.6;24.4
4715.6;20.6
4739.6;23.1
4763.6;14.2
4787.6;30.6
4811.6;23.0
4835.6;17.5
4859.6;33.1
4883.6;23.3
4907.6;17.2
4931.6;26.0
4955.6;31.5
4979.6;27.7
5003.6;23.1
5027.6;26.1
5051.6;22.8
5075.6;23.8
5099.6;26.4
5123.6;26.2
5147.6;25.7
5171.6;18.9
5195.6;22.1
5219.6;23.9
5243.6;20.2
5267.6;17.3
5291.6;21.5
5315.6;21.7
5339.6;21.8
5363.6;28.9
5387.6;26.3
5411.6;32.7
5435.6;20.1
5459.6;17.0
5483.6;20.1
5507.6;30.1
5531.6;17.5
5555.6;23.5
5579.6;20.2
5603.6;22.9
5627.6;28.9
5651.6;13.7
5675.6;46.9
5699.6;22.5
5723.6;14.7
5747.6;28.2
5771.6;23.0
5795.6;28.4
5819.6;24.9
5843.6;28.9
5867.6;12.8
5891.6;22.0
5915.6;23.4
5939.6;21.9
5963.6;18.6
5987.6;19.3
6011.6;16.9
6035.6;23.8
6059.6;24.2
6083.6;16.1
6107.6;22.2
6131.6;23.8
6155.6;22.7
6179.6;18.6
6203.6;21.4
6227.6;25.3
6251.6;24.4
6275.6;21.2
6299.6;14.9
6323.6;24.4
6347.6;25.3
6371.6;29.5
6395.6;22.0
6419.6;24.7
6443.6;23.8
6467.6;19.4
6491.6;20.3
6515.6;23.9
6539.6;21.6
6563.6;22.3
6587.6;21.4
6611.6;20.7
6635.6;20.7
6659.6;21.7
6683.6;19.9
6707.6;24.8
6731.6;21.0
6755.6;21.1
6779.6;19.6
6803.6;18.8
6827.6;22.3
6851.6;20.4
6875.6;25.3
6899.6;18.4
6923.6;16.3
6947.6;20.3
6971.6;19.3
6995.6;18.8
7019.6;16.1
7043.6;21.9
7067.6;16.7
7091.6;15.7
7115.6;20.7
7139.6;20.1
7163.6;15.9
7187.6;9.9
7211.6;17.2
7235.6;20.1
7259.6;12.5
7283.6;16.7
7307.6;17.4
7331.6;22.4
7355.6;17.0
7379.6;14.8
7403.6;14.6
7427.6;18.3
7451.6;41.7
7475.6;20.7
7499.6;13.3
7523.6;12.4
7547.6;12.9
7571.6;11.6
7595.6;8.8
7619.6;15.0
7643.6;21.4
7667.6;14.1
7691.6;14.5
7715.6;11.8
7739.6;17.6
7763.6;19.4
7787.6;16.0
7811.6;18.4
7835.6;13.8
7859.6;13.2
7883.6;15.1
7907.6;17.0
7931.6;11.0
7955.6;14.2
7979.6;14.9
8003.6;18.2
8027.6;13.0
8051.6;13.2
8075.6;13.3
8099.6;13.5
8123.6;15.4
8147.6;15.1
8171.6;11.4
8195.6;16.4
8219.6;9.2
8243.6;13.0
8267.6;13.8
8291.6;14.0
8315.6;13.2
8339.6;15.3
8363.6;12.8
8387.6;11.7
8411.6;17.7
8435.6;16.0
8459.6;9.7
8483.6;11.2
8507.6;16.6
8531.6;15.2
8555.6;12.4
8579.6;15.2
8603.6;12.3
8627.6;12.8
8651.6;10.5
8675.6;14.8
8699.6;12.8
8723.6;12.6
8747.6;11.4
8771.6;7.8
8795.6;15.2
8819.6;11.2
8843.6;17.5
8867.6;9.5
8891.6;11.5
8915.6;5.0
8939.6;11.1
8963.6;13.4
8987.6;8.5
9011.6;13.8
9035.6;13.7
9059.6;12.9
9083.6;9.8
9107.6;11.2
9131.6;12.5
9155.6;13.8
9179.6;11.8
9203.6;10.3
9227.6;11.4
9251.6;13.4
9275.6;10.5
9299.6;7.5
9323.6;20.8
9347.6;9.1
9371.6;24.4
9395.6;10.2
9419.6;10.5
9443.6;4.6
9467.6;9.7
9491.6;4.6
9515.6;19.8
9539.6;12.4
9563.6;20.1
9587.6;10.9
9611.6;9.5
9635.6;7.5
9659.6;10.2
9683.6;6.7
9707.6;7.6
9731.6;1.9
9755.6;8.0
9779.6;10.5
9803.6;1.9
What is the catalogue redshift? 0.13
